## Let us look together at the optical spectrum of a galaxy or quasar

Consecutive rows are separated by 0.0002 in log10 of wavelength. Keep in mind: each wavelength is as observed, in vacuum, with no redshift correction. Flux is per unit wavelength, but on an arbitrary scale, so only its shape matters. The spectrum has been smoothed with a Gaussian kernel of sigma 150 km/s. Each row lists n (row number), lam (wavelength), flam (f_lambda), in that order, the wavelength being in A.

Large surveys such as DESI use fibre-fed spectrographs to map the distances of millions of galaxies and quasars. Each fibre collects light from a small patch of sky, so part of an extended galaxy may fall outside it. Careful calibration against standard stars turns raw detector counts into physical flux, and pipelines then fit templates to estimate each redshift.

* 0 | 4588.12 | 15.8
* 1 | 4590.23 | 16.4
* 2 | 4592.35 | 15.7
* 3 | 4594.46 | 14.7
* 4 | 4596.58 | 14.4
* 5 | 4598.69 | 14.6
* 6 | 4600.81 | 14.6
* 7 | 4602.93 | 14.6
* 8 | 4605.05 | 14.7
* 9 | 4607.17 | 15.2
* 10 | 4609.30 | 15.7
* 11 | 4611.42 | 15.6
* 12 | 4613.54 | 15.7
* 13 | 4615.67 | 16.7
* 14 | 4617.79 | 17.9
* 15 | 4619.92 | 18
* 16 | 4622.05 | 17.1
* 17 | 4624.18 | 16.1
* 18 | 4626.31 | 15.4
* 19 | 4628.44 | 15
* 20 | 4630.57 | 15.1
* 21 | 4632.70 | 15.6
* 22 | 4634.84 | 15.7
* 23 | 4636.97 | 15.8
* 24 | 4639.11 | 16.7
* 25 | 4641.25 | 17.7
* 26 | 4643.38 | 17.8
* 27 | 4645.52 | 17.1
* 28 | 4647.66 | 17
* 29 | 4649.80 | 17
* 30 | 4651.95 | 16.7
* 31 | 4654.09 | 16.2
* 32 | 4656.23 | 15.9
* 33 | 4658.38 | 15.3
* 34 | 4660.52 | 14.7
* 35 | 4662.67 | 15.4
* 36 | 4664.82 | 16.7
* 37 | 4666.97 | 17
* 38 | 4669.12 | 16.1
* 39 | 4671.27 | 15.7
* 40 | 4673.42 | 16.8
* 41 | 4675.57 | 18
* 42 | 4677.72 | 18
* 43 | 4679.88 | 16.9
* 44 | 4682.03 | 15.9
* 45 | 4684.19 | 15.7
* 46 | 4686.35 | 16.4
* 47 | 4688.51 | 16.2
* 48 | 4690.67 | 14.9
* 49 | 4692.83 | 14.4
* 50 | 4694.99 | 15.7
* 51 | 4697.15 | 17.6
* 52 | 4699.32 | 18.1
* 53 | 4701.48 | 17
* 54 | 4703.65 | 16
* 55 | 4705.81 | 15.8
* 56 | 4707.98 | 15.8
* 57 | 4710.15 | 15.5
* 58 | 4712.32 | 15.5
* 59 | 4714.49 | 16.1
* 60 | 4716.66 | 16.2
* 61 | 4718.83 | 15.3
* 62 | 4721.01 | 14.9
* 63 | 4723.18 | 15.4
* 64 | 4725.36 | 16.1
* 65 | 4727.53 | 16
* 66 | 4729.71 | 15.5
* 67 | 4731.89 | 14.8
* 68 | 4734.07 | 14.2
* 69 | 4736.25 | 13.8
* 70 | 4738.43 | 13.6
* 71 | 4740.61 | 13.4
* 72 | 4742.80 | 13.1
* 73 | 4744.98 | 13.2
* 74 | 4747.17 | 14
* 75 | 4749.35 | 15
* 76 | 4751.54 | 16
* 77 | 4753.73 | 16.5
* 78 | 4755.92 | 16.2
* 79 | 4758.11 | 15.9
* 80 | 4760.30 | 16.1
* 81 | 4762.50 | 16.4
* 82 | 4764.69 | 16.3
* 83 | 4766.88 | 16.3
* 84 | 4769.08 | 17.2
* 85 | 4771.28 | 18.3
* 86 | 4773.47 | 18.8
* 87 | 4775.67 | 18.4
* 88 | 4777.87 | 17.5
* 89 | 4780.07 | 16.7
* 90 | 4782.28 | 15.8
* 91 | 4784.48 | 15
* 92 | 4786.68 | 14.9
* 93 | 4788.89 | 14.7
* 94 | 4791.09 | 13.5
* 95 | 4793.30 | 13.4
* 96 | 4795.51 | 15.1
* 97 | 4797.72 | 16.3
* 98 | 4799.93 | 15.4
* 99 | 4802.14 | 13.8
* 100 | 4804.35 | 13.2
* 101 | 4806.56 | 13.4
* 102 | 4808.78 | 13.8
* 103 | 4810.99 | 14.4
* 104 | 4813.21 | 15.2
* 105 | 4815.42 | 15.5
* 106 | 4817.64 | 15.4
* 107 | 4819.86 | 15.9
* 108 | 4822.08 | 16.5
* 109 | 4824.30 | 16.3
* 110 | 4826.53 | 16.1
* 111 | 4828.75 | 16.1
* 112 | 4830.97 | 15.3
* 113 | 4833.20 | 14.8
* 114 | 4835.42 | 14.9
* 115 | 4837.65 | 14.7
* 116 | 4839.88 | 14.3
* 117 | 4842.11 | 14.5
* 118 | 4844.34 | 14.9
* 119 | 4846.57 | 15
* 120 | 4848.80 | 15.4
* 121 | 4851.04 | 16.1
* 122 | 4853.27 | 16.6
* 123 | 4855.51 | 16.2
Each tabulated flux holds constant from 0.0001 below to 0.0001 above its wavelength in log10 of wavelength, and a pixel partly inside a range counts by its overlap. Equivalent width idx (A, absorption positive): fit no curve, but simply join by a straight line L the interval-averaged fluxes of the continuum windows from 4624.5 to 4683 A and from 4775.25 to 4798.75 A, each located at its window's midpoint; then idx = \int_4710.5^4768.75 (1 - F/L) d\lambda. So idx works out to 2.0 A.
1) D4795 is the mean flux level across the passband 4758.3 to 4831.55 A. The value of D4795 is 15.7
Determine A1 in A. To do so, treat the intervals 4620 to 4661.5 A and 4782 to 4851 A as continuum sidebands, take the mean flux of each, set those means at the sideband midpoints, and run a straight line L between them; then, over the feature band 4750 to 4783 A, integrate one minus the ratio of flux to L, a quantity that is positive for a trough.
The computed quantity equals -3.2 A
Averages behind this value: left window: 16.3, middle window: 16.8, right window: 15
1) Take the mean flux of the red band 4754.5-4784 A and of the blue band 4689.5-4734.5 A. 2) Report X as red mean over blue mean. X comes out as 1.07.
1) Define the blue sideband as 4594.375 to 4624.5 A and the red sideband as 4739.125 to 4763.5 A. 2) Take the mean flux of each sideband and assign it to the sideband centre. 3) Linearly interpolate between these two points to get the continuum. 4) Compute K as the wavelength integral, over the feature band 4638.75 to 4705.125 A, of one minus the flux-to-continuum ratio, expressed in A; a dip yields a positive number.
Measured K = -4.5 A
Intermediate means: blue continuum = 15.7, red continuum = 15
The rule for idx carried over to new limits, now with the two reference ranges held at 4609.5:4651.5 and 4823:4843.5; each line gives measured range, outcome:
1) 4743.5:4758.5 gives 0.5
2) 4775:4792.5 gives -0.2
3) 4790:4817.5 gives 1.7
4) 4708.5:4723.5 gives 0.3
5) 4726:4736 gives 0.5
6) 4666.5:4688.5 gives -0.6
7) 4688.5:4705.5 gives -0.2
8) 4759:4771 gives -0.7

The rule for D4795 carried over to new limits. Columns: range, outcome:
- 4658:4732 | 16.1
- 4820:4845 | 15.3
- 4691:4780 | 15.8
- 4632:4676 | 16.4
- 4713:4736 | 15.4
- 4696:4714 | 16.4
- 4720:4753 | 14.6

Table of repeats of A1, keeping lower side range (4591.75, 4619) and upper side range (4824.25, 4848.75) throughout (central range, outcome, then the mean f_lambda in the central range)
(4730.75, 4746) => 1.5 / 13.7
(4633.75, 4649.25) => -1.5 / 16.8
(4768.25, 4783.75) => -2.3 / 17.5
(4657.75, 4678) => -1.3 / 16.3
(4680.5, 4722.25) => -1.8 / 16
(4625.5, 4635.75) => 0.0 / 15.4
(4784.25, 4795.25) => 0.6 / 14.3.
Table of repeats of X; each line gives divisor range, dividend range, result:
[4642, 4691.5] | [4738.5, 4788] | 0.97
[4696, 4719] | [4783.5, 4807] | 0.89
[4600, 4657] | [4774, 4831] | 0.95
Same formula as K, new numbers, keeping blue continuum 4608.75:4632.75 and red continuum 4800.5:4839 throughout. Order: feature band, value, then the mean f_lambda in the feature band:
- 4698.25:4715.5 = -0.6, 16.2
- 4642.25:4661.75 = -0.5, 16.4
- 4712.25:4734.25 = 0.1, 15.5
